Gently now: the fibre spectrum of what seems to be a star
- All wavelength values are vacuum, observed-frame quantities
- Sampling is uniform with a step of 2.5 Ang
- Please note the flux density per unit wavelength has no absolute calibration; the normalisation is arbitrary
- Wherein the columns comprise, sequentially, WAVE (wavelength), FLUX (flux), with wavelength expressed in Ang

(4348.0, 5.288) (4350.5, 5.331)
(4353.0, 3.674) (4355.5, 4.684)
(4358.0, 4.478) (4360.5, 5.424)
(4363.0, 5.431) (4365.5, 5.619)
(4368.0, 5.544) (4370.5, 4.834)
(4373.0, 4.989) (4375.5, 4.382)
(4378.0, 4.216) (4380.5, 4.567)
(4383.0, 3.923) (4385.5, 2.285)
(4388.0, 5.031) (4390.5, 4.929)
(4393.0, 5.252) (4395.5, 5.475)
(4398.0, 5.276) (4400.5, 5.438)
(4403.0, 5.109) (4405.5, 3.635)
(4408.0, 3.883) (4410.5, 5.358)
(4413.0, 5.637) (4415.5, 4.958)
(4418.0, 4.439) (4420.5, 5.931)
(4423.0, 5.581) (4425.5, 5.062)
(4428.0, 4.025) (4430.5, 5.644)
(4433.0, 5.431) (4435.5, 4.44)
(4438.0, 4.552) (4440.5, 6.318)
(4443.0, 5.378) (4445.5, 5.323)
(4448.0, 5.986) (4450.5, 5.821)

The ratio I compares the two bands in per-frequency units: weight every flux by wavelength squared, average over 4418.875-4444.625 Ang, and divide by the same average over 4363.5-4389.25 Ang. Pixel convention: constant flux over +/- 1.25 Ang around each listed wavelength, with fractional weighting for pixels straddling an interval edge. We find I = 1.2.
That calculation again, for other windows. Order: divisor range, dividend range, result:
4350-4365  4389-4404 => 1.10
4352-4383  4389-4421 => 1.06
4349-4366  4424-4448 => 1.09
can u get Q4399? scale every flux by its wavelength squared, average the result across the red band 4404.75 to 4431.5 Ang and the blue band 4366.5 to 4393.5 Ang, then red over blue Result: 1.11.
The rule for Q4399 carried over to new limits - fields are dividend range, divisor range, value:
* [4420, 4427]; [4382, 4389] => 1.49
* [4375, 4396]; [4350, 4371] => 0.89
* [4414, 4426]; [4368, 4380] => 1.13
